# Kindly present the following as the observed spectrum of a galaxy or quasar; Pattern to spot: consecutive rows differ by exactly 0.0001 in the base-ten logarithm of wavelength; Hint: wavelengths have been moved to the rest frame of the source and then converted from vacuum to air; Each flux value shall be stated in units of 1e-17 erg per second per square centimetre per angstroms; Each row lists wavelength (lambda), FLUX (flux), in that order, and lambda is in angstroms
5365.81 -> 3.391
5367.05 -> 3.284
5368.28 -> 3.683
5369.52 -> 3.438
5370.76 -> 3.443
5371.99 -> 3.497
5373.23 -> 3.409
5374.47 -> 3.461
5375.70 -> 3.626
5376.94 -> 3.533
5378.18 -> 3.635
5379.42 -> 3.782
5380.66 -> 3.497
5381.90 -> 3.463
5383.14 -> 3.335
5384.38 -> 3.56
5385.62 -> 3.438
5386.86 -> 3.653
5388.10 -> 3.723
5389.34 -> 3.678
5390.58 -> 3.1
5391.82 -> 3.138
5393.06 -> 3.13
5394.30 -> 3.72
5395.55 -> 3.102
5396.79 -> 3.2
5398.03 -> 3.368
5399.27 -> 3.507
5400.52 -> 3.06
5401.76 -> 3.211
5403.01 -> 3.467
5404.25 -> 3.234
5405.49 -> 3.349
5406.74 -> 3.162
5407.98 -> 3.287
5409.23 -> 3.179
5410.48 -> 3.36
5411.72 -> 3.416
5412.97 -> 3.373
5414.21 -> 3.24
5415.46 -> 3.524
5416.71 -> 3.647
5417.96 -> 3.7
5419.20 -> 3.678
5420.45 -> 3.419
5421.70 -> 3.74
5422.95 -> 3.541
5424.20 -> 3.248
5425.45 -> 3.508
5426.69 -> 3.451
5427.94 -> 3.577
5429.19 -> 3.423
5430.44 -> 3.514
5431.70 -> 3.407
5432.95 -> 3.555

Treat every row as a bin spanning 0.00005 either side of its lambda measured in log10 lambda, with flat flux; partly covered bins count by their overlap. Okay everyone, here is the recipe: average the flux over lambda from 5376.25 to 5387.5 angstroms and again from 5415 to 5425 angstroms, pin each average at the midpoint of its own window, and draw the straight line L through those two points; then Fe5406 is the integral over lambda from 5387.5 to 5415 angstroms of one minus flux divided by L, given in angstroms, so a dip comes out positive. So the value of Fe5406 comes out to 1.8 angstroms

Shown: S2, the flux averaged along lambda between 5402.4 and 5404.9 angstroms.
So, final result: 3.36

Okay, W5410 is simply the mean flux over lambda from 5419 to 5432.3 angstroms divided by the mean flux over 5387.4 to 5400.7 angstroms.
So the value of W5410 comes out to 1.04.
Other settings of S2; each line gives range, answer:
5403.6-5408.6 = 3.26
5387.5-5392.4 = 3.41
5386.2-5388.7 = 3.68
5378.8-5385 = 3.53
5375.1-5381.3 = 3.61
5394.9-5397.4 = 3.15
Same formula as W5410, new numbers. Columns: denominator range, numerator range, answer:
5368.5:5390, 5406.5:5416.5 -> 0.94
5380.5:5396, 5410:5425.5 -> 1.02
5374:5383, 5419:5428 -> 0.99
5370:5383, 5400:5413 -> 0.93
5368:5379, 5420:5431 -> 0.99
